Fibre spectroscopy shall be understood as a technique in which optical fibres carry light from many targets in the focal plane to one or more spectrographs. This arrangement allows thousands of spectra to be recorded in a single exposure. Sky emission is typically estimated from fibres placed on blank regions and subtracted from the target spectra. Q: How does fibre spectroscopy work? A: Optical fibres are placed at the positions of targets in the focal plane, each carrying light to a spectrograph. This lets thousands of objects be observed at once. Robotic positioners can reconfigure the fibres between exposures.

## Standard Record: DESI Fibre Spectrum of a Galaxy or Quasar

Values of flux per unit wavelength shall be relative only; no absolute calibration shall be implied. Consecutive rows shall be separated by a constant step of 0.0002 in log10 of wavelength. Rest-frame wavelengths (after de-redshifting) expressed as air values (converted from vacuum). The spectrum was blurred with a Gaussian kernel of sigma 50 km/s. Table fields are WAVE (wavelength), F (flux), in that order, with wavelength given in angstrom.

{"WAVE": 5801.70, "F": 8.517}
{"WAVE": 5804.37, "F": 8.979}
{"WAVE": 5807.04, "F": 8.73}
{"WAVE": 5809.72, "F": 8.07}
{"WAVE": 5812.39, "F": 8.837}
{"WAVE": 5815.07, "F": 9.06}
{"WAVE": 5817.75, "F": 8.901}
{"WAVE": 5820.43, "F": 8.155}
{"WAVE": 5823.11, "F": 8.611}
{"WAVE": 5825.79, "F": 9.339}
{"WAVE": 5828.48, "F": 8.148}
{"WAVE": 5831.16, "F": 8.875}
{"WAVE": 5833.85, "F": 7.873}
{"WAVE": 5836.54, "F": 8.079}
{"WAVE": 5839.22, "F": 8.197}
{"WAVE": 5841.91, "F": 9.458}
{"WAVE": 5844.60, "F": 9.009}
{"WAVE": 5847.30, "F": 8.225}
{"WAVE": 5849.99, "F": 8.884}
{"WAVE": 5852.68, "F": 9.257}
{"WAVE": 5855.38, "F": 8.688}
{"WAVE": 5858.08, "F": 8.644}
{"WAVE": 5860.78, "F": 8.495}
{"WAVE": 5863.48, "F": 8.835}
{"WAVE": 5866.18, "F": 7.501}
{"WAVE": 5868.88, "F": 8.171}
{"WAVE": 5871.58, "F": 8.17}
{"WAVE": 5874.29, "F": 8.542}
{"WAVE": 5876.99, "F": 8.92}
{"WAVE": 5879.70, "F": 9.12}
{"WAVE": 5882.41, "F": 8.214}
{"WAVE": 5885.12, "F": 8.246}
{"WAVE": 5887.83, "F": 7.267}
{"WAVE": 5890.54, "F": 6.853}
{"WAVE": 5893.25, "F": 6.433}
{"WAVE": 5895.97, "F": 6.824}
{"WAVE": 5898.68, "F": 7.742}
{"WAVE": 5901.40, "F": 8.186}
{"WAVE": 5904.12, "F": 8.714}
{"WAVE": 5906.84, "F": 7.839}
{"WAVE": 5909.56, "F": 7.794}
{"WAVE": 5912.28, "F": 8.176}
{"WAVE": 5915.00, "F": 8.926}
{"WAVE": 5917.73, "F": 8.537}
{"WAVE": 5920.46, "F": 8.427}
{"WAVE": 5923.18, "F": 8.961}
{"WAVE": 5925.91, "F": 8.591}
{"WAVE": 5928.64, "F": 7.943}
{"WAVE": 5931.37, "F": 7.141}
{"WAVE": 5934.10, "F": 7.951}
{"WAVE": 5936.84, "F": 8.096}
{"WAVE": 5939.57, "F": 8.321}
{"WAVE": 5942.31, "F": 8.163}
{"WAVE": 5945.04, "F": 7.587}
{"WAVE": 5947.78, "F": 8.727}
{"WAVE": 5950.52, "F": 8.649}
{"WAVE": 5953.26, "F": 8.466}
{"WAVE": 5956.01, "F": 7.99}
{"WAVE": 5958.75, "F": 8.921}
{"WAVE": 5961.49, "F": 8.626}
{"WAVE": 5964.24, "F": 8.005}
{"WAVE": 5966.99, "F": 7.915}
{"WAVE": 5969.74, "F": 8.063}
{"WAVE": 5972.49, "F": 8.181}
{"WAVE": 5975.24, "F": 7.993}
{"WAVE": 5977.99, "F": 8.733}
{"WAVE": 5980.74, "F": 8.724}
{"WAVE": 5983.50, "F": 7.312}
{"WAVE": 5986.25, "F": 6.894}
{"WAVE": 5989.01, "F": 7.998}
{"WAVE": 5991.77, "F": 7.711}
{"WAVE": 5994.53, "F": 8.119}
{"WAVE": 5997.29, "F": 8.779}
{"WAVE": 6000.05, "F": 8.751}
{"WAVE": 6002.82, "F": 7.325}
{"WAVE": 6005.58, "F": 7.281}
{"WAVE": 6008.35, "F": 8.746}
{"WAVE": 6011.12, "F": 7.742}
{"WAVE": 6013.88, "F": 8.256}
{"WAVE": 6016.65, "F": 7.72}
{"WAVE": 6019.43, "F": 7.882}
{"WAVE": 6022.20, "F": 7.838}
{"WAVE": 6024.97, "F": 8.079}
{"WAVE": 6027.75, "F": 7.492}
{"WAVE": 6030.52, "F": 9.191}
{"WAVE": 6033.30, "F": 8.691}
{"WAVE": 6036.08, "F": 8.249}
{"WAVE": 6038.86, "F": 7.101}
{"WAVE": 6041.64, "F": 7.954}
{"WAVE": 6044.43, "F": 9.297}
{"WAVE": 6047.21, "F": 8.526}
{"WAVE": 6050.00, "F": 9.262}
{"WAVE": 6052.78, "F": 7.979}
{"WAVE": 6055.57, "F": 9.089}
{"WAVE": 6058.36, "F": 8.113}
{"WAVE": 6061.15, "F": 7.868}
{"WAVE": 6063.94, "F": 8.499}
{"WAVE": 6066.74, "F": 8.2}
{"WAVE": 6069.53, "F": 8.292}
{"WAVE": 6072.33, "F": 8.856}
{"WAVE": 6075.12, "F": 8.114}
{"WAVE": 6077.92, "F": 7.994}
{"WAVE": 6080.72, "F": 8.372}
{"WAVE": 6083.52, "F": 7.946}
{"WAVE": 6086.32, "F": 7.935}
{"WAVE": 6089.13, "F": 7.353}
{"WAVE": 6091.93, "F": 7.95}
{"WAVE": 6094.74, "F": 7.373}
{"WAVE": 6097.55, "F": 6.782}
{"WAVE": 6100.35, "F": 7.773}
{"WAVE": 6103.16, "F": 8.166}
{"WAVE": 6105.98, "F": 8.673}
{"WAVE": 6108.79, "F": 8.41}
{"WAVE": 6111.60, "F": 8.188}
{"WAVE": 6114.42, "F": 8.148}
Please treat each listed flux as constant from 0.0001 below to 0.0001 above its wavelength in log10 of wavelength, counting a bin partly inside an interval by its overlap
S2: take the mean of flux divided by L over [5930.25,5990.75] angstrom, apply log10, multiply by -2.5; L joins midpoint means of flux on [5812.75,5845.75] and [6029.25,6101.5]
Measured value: 0.04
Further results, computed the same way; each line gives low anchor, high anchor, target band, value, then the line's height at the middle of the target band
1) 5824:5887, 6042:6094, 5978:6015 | 0.05 mag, 8.38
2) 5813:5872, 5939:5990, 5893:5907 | 0.09 mag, 8.39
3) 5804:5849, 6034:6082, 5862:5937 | 0.06 mag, 8.53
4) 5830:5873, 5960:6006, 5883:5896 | 0.16 mag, 8.38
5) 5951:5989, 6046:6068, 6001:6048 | 0.03 mag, 8.33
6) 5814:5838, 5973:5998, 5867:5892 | 0.03 mag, 8.37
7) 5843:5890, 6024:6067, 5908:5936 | 0.02 mag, 8.43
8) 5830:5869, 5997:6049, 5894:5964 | 0.02 mag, 8.37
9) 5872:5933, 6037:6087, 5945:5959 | -0.04 mag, 8.14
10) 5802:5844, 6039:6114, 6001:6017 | 0.06 mag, 8.29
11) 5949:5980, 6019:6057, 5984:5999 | 0.06 mag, 8.34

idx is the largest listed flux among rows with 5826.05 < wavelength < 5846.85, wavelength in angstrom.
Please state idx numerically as 9.458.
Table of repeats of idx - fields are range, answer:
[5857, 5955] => 9.12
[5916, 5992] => 8.961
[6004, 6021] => 8.746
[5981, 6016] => 8.779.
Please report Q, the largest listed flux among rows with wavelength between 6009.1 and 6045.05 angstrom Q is 9.297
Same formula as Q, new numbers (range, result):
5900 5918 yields 8.926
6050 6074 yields 9.262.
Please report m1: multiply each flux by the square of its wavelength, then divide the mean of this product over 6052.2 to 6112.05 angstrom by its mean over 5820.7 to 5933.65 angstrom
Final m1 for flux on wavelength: 1.05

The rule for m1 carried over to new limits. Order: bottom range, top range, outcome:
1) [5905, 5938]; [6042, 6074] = 1.09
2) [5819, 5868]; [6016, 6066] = 1.03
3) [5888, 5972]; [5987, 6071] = 1.05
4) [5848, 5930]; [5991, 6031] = 1.02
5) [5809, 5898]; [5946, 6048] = 1.02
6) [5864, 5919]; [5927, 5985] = 1.04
